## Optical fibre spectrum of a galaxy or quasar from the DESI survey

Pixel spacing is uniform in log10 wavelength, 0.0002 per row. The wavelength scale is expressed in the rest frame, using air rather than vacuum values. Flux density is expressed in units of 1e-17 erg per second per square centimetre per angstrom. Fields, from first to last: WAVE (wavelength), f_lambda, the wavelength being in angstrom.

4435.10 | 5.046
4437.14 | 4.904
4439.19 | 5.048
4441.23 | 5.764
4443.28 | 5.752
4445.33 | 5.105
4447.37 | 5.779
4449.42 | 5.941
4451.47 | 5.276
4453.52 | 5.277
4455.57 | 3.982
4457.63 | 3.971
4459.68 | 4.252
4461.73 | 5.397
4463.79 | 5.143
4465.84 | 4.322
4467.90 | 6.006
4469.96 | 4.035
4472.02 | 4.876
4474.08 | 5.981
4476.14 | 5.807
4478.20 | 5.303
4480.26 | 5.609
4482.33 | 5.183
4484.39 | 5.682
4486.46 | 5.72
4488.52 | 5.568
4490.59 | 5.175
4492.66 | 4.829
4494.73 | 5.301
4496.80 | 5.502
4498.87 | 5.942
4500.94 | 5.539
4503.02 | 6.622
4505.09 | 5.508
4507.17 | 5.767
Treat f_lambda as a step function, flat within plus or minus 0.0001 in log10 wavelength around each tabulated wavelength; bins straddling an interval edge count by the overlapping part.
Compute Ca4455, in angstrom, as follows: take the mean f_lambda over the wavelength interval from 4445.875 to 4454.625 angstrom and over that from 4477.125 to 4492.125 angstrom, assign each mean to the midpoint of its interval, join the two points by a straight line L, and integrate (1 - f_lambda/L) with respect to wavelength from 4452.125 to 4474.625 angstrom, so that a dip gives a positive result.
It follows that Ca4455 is 2.8 angstrom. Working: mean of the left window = 5.53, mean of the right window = 5.44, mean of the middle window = 4.82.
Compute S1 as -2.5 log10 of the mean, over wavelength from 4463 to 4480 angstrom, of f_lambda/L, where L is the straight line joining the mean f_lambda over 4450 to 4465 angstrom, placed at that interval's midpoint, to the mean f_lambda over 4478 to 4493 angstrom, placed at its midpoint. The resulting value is -0.02 mag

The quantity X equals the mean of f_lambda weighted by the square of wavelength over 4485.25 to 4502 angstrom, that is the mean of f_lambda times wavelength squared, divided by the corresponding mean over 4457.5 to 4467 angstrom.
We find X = 1.2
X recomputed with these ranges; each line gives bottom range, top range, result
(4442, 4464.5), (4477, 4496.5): 1.07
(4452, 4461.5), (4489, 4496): 1.16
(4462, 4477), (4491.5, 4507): 1.10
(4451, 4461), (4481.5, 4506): 1.24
